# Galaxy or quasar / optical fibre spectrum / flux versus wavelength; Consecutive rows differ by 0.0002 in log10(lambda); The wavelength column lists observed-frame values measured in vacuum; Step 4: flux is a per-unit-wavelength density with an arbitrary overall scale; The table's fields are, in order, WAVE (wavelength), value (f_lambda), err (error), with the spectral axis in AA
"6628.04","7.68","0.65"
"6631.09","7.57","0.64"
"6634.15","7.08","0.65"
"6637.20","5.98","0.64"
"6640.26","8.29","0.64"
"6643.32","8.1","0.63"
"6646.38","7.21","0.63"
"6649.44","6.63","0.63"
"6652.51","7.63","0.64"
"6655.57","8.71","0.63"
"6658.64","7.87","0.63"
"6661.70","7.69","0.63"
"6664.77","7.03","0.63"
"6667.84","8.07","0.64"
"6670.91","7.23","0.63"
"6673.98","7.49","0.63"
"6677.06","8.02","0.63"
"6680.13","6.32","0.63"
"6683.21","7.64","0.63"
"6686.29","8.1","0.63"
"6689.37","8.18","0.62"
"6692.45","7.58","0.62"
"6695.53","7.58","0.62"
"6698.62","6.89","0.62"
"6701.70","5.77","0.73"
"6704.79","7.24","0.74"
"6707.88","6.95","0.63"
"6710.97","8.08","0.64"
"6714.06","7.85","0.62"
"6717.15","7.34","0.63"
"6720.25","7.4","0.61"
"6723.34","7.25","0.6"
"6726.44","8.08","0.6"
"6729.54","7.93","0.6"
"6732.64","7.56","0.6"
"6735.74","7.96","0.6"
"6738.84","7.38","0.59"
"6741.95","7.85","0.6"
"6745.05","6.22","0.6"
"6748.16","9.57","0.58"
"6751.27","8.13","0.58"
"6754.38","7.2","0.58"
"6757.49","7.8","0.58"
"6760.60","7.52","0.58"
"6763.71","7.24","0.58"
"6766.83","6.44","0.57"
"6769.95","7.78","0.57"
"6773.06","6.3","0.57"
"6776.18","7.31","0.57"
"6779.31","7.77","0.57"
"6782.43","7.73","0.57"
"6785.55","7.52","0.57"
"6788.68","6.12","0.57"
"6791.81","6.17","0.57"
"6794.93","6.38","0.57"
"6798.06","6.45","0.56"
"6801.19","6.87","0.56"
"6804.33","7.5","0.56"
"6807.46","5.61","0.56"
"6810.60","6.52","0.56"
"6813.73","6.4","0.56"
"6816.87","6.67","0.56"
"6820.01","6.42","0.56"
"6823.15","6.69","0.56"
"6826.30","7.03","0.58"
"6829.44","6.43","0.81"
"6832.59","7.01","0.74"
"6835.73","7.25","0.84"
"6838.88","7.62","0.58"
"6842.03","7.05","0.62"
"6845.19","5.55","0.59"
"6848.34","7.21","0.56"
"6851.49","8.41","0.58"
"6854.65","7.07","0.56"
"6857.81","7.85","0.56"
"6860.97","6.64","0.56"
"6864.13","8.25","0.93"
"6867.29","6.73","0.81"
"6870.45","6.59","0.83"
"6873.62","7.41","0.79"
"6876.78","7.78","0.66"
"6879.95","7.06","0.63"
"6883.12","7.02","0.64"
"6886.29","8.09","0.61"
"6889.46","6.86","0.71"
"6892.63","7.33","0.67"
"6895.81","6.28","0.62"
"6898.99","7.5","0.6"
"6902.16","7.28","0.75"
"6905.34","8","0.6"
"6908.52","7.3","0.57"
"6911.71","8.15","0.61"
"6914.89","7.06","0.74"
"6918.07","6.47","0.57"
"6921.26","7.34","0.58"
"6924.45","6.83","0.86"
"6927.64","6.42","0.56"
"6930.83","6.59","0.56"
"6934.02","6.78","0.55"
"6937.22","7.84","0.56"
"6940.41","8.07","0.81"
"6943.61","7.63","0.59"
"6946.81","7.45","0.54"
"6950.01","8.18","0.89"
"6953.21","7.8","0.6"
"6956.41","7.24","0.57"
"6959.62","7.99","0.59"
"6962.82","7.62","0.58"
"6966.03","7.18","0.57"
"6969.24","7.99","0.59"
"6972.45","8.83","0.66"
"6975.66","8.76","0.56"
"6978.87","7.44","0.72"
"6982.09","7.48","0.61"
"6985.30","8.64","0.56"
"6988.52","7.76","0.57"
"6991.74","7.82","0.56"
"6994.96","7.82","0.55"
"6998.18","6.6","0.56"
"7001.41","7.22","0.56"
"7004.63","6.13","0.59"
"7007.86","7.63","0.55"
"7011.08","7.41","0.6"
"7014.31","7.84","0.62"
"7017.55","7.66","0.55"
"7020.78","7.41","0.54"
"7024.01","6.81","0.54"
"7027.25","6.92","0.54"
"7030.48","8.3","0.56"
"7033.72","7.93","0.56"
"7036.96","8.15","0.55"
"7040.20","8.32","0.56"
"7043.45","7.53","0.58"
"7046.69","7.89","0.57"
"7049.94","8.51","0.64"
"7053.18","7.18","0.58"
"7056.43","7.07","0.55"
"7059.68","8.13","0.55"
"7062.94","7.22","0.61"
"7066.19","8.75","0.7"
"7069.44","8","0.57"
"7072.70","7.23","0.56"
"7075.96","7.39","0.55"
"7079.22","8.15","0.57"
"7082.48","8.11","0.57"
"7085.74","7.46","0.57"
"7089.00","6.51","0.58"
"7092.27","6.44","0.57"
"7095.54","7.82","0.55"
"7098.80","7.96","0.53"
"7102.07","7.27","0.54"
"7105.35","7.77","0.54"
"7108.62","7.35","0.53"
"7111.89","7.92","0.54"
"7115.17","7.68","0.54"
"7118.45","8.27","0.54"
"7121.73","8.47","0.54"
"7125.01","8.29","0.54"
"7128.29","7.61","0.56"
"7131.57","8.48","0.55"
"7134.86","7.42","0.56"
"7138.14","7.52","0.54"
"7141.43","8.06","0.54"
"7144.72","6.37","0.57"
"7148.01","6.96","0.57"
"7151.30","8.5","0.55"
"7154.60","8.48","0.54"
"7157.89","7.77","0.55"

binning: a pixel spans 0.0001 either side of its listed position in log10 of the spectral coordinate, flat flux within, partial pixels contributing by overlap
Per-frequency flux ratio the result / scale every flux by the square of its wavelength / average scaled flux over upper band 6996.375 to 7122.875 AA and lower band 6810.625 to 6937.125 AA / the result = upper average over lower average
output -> 1.13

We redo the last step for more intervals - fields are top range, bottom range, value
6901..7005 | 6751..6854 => 1.13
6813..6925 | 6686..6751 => 0.99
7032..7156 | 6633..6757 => 1.15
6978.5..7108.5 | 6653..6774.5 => 1.11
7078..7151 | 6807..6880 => 1.18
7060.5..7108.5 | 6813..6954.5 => 1.12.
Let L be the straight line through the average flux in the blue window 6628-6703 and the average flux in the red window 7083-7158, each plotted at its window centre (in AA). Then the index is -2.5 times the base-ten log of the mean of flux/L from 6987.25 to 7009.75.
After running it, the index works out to 0.05 mag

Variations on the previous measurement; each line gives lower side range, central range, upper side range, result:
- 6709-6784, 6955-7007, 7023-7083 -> 0.01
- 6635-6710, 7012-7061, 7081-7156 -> -0.01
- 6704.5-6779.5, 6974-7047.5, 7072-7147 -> 0.00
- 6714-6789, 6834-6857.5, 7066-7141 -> 0.05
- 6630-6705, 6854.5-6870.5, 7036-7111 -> 0.04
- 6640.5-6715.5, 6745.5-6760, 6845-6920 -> -0.08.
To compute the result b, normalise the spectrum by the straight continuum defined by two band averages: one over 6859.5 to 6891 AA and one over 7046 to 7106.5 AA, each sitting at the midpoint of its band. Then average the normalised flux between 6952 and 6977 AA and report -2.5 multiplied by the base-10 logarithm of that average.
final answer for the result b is -0.07 mag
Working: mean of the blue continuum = 7.25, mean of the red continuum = 7.62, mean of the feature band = 7.92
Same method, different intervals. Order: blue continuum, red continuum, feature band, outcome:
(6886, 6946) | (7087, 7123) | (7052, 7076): -0.02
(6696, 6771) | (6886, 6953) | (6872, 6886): -0.01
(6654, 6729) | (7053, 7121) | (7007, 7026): 0.02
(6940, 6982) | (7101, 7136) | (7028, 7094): 0.02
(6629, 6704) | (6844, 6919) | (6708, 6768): -0.03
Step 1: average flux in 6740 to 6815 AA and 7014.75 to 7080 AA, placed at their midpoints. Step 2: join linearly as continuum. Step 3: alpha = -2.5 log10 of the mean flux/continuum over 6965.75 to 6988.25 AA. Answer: -0.072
